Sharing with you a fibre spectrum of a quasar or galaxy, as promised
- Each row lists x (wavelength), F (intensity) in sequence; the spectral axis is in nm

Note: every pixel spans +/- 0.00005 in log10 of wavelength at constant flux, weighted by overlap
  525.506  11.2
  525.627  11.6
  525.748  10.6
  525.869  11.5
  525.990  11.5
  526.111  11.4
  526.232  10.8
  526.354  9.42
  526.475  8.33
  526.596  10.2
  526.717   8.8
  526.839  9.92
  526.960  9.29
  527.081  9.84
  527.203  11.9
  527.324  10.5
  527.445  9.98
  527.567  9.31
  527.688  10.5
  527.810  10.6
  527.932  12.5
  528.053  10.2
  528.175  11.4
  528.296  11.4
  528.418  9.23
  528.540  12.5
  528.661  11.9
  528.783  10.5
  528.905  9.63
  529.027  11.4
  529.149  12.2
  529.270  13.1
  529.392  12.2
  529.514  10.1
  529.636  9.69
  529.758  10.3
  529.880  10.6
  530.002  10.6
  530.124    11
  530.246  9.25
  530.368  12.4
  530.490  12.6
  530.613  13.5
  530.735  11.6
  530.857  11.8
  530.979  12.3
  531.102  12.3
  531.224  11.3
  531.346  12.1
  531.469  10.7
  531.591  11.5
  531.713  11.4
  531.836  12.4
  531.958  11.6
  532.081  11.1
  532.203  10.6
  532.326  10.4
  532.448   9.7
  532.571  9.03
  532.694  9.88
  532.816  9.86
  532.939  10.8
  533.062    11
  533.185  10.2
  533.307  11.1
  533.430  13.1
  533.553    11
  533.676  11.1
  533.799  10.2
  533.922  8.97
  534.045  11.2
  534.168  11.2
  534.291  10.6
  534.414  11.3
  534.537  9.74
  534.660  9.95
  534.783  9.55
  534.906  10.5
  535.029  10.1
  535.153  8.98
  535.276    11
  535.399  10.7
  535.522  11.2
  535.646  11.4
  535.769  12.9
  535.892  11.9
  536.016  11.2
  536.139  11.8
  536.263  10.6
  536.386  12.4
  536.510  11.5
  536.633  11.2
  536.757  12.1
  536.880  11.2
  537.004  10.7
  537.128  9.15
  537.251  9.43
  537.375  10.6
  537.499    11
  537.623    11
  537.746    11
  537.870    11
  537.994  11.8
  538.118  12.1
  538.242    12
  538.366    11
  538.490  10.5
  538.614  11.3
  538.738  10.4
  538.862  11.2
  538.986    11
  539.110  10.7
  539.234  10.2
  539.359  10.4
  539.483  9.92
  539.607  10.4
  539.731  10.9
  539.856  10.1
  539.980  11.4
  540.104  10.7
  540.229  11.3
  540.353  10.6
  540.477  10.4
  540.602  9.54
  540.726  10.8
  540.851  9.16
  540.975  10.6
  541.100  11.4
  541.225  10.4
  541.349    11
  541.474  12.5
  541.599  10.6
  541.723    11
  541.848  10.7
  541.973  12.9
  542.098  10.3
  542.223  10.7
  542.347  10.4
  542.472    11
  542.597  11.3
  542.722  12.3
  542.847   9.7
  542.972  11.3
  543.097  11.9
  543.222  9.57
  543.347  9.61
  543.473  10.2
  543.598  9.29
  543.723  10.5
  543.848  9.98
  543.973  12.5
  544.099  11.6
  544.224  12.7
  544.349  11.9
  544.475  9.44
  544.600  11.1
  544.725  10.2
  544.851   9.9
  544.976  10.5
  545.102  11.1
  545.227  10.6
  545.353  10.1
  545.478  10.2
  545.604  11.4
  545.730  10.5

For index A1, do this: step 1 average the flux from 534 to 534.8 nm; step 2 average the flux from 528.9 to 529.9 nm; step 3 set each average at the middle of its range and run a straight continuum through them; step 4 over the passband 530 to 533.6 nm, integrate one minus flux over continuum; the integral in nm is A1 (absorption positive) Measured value -0.12 nm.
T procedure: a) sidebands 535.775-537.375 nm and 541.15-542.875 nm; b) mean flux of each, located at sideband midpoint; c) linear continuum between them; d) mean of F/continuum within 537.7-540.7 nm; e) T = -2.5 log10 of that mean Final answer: 0.03 mag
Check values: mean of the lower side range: 11.1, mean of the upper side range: 11.1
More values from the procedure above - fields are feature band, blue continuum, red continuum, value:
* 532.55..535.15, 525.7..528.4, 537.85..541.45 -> 0.01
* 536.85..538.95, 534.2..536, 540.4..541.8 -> -0.02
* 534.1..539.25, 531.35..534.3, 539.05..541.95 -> -0.02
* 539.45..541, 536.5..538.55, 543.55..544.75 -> 0.05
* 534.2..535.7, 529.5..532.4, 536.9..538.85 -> 0.06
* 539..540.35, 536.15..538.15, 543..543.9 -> 0.01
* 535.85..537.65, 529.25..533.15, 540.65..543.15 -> 0.00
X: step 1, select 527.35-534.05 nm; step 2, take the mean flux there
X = 11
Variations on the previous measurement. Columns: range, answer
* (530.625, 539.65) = 10.9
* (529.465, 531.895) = 11.4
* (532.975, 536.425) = 10.9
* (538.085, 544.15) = 10.8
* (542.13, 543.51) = 10.7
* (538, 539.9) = 10.8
